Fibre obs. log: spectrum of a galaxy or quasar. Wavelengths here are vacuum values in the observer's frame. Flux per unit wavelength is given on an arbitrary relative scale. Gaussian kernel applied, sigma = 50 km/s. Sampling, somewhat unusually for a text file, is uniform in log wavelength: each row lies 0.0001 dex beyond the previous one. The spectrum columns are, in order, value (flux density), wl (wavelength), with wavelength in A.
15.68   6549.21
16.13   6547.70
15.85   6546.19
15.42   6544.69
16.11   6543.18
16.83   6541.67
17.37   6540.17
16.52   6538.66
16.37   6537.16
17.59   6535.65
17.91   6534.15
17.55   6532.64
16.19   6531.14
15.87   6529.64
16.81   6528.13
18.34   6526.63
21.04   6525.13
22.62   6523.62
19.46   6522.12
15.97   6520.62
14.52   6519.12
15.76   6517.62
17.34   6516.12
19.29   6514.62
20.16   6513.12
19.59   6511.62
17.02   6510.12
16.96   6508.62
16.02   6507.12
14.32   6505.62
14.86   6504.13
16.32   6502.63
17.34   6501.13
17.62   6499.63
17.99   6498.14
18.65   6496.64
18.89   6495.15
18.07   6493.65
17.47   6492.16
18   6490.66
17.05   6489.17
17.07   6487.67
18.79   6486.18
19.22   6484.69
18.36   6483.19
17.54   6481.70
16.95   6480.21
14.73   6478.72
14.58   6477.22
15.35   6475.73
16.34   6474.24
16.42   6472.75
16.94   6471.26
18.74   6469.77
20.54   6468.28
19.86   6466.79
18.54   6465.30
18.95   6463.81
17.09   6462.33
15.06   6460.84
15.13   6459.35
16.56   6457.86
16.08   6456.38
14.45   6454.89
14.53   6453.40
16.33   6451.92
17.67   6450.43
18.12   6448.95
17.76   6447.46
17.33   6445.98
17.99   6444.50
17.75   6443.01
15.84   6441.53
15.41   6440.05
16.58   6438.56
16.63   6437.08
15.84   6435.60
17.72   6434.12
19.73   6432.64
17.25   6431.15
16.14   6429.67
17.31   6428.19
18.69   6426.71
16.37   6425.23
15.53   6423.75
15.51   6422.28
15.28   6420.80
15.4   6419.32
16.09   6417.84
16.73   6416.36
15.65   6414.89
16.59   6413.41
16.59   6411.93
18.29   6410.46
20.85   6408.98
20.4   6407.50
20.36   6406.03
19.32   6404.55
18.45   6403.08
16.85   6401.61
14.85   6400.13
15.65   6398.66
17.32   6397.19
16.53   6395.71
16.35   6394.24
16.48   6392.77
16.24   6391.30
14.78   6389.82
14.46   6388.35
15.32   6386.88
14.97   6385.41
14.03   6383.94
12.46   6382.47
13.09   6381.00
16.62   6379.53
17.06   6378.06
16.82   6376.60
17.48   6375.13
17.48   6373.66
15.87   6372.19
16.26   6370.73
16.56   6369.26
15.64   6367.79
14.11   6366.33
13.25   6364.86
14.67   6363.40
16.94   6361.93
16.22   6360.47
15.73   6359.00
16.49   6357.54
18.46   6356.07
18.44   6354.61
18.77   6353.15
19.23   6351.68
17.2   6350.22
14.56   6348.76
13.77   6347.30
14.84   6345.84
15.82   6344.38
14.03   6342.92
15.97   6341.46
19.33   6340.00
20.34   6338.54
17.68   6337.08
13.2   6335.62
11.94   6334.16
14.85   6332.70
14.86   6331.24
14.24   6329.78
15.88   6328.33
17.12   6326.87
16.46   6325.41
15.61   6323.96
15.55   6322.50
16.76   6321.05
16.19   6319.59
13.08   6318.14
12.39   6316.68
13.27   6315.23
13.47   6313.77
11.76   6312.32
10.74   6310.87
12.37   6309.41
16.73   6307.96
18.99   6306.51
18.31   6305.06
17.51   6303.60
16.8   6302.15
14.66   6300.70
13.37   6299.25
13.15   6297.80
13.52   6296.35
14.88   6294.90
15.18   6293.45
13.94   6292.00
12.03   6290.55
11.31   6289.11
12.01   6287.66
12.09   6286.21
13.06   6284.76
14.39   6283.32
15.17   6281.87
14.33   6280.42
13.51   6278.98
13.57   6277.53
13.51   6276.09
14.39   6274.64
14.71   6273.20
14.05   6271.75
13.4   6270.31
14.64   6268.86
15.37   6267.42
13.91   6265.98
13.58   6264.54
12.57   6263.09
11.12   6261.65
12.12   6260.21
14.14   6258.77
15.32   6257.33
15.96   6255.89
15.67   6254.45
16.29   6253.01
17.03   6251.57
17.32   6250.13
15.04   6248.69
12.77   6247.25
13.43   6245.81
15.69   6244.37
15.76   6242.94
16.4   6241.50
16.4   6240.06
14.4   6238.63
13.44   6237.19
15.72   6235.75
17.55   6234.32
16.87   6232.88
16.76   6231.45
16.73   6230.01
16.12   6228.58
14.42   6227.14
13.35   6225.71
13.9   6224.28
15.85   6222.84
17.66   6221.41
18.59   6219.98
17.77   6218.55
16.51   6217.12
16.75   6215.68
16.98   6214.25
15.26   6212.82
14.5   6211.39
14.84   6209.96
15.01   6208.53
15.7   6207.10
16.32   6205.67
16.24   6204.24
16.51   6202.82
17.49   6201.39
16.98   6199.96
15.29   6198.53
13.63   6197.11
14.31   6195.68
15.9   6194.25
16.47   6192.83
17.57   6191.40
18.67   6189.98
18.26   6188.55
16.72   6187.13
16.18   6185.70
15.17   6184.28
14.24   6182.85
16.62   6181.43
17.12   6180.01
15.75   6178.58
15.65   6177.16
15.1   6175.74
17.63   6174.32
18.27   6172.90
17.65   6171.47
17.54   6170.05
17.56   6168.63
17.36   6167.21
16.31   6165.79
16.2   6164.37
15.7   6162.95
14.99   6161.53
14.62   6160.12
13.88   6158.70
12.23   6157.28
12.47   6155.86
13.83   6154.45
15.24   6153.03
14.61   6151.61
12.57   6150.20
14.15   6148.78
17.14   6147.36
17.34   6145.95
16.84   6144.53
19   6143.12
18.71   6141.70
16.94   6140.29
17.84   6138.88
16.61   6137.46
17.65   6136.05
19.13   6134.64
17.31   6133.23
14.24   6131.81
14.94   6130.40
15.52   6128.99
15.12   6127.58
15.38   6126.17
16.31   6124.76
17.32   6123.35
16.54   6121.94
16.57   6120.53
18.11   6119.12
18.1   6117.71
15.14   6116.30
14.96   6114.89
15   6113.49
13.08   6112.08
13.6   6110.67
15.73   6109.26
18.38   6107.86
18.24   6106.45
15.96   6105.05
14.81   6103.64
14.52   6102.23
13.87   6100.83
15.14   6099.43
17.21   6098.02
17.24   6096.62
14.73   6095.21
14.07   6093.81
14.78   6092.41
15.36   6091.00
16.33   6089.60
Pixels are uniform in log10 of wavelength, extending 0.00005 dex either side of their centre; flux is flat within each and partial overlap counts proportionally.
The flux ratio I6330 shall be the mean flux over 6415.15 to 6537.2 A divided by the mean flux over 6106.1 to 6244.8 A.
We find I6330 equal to 1.1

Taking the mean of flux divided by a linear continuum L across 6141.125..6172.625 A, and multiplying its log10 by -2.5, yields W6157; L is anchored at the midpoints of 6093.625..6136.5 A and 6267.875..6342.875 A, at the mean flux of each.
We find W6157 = -0.01 mag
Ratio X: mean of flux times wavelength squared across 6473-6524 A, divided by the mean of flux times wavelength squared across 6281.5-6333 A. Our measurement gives 1.27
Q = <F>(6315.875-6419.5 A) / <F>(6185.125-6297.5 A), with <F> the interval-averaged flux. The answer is 1.07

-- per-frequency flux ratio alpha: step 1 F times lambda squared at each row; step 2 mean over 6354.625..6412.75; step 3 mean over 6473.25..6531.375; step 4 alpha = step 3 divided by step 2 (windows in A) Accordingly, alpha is 1.1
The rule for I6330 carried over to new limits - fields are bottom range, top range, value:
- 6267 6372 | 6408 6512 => 1.13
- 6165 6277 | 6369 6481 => 1.06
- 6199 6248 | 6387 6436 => 1.07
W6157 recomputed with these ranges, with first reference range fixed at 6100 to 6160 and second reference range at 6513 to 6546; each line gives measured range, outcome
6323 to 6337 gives 0.109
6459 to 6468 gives -0.034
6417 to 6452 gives 0.012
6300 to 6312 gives 0.061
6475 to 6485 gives 0.043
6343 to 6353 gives 0.050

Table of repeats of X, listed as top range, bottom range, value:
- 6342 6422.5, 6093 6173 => 1.11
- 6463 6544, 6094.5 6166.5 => 1.24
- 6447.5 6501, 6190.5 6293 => 1.24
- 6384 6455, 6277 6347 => 1.18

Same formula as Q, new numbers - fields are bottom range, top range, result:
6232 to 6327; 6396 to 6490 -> 1.17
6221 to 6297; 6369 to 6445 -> 1.14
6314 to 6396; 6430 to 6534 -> 1.10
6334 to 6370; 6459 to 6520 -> 1.07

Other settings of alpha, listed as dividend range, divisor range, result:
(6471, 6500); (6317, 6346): 1.16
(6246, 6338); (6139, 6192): 0.93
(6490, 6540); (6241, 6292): 1.34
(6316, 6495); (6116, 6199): 1.11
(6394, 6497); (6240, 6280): 1.25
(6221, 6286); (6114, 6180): 0.95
